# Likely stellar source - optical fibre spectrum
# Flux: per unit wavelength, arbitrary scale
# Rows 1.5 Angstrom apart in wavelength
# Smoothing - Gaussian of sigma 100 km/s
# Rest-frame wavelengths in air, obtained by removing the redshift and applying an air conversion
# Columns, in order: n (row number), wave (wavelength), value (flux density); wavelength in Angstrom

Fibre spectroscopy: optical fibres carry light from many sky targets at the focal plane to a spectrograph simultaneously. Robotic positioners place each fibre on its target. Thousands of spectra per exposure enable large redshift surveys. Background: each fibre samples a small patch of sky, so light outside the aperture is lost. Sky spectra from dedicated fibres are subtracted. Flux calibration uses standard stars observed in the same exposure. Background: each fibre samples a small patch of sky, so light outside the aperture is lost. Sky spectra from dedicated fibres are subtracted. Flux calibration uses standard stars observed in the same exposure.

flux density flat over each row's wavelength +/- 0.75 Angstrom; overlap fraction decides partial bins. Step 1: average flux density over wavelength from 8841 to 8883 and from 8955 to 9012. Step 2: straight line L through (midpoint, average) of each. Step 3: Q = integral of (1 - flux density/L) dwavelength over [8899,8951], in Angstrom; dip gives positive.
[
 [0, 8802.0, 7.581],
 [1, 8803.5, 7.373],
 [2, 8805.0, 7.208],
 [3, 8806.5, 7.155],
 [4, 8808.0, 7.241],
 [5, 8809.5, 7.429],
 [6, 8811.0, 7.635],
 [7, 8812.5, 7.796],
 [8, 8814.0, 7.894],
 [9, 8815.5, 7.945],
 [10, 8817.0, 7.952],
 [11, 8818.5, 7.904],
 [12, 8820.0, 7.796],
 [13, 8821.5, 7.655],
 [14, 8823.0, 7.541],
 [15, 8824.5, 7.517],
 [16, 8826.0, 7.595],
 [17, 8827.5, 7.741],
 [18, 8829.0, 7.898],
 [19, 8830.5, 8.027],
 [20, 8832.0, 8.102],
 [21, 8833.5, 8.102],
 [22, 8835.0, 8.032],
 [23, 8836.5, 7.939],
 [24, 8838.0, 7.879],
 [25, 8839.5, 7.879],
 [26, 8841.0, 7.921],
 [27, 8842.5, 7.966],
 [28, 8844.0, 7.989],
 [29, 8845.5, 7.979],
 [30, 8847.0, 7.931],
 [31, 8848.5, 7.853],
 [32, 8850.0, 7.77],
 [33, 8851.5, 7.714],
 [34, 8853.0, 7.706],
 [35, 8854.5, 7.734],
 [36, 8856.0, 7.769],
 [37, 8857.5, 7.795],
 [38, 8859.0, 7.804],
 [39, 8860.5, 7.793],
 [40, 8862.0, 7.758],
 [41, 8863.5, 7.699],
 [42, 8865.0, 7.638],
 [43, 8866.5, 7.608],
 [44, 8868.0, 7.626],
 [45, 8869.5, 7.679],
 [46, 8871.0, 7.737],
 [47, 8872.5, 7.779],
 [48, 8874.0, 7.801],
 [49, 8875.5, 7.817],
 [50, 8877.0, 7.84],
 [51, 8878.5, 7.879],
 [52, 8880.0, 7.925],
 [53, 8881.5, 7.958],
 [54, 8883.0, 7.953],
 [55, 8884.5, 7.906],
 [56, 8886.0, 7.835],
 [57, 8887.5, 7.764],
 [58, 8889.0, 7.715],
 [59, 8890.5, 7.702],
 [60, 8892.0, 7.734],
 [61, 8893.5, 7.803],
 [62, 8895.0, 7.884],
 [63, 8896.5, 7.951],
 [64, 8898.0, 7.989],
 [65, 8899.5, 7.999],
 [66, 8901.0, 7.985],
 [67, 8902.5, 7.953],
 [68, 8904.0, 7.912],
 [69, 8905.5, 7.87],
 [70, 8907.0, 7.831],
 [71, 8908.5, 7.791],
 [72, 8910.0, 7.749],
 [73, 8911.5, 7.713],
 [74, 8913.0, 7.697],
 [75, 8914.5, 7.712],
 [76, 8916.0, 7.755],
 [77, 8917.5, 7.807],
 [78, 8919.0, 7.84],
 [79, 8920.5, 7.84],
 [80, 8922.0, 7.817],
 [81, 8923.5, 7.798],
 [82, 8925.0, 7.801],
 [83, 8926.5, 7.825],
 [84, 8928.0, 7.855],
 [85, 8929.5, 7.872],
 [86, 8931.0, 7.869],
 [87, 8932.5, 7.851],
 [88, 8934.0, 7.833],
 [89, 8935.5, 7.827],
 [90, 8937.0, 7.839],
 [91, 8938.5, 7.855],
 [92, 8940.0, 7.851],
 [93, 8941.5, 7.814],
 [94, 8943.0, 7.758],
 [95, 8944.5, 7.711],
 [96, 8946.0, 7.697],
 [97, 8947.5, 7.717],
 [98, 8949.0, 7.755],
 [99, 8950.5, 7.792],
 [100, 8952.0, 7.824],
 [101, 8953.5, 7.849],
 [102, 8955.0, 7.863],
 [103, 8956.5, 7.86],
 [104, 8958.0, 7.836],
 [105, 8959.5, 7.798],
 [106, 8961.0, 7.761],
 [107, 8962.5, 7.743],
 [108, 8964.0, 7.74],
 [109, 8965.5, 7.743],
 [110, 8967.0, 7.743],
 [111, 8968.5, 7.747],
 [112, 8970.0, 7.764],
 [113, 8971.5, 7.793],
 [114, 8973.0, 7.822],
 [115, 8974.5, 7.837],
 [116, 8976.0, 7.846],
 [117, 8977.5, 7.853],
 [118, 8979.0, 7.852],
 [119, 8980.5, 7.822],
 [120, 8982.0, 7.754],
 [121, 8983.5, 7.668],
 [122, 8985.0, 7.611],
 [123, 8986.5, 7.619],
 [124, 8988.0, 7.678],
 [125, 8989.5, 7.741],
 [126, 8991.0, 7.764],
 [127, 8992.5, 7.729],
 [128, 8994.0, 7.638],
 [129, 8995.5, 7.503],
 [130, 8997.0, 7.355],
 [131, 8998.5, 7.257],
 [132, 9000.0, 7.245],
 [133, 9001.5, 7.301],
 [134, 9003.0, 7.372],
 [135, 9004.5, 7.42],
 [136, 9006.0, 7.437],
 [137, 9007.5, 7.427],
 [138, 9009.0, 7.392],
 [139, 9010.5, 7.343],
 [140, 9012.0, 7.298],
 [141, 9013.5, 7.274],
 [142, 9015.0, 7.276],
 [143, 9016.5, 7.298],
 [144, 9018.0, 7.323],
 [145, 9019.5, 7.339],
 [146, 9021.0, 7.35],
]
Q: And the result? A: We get -0.7 Angstrom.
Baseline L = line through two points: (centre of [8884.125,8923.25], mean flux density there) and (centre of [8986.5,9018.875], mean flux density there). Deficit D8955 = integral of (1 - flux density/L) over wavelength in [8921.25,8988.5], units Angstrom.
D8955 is -1.5 Angstrom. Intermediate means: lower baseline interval 7.83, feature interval 7.79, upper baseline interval 7.44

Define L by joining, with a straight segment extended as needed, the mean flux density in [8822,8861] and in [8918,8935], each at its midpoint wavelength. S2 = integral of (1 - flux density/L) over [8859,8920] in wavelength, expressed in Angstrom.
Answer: 0.2 Angstrom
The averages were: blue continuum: 7.84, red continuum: 7.84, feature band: 7.81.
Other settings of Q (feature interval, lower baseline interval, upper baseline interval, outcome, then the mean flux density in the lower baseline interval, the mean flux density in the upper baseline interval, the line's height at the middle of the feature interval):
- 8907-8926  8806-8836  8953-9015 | -0.2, 7.75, 7.63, 7.68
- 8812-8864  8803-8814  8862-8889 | -1.7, 7.44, 7.79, 7.59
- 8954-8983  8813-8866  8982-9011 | -0.9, 7.83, 7.51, 7.57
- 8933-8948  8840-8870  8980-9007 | -0.3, 7.79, 7.55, 7.64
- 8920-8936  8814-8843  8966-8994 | -0.1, 7.86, 7.75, 7.79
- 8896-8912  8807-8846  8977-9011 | -0.4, 7.82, 7.56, 7.7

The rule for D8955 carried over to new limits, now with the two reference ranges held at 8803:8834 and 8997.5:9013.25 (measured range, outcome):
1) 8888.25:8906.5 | -0.80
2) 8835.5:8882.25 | -1.21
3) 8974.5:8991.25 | -0.82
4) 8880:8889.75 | -0.38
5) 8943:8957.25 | -0.64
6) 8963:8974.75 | -0.56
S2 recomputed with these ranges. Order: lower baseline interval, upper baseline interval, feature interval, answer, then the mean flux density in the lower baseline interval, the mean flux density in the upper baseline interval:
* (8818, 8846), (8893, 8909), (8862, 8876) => 0.3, 7.87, 7.91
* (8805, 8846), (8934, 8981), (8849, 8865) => 0.1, 7.78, 7.8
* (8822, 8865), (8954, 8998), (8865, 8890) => 0.0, 7.83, 7.74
